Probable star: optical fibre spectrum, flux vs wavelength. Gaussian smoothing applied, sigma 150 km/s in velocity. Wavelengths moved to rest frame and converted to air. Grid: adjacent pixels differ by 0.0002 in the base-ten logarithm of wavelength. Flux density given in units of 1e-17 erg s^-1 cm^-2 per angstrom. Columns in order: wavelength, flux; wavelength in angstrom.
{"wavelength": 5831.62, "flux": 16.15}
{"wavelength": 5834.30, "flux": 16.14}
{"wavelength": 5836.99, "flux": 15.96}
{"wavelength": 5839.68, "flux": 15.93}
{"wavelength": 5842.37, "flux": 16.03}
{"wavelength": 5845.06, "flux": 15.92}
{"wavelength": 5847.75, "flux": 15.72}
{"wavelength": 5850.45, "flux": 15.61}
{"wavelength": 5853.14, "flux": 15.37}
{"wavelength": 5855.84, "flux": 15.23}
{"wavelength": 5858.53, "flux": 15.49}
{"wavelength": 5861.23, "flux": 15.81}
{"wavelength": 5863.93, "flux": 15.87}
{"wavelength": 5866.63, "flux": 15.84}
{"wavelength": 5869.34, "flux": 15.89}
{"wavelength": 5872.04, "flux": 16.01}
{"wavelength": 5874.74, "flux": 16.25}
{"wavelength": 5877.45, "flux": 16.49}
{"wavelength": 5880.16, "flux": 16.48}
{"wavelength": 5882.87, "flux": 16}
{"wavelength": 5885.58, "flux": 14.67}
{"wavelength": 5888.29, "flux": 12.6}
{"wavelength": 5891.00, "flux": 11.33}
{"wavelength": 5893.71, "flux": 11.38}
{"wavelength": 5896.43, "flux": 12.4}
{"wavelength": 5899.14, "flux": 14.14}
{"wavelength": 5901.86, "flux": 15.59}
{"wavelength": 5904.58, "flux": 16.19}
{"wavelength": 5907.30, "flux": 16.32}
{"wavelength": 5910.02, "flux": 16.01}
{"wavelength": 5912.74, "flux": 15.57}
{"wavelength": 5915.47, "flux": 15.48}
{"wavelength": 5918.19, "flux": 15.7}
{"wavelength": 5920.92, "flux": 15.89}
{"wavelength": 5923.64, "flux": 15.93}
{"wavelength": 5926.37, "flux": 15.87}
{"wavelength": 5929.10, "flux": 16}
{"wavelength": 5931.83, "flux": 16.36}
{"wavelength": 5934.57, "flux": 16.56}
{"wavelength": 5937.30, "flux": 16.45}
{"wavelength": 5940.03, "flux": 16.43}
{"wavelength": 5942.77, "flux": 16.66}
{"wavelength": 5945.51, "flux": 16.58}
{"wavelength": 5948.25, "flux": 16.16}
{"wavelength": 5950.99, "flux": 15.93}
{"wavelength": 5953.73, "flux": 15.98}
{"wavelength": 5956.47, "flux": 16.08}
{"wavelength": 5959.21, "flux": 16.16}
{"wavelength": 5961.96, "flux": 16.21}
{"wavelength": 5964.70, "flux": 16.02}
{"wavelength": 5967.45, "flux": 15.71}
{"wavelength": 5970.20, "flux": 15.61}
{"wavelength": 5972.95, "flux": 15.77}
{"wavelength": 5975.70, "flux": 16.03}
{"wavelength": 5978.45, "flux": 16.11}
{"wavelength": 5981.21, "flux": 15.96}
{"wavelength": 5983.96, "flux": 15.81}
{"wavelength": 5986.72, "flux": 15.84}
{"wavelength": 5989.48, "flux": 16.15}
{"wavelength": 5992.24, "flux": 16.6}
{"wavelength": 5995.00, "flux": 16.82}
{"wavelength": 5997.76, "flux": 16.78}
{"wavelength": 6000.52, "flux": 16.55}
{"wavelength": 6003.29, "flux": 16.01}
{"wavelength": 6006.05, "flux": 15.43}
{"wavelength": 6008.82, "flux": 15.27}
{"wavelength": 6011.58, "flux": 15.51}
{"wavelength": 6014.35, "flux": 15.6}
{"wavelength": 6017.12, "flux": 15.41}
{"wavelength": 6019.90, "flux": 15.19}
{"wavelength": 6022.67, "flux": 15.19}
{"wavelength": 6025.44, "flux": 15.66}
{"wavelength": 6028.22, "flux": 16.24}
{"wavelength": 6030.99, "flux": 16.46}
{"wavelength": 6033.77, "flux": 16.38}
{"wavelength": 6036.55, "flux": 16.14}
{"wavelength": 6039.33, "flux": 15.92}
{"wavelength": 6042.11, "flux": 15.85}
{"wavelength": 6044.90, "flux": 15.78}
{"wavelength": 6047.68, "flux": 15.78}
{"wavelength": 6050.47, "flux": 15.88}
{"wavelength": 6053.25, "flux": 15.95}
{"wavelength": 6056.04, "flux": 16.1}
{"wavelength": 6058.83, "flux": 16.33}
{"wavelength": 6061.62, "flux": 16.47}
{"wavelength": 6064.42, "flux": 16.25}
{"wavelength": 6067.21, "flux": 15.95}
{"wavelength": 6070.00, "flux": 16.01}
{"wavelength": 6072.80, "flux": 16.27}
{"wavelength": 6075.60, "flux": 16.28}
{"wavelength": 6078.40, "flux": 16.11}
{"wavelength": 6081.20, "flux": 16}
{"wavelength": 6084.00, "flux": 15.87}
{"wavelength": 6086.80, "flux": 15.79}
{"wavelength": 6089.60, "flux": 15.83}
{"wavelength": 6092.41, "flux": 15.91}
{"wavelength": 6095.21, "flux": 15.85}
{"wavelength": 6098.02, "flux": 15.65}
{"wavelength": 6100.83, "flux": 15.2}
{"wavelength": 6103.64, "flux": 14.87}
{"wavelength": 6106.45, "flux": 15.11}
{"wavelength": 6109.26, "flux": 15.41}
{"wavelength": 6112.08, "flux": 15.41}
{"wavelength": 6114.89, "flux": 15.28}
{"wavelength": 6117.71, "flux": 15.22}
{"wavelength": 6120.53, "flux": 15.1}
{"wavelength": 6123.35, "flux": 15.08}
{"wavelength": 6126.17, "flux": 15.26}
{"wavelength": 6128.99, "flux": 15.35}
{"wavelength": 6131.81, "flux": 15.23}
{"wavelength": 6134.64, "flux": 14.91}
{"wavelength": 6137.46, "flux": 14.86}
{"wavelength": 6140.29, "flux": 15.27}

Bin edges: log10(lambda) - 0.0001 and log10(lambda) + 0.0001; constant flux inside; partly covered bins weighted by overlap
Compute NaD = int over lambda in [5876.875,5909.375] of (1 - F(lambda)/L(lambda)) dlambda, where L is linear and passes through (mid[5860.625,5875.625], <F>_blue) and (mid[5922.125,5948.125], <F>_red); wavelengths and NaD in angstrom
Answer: 3.29 angstrom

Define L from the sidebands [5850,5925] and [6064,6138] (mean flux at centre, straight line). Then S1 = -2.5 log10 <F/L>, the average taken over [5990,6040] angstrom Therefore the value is -0.04 mag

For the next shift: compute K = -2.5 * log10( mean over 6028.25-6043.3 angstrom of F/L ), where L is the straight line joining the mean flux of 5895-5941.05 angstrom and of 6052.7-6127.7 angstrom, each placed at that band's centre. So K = -0.03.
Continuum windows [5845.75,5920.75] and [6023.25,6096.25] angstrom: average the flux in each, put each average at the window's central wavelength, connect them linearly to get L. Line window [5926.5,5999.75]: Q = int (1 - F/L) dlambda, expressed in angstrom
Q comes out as -2.89 angstrom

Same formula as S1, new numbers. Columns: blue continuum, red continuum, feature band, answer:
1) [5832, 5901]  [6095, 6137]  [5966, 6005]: -0.064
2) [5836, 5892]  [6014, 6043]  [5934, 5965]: -0.042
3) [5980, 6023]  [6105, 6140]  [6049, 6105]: -0.033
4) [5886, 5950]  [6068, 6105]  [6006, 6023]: 0.015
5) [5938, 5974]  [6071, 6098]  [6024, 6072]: -0.004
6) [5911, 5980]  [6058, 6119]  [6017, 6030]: 0.022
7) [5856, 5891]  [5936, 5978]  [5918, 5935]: -0.011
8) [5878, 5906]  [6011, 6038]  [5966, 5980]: -0.048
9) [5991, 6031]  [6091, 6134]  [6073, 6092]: -0.035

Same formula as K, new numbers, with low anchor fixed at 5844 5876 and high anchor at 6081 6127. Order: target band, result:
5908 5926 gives -0.01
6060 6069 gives -0.05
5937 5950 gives -0.05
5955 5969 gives -0.03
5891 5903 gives 0.20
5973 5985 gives -0.02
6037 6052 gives -0.02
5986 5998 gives -0.06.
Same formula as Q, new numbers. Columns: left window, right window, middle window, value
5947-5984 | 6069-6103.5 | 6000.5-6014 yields 0.23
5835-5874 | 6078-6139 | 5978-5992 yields -0.38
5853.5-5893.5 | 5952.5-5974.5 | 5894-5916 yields 0.61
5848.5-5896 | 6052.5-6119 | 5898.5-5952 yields -2.80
